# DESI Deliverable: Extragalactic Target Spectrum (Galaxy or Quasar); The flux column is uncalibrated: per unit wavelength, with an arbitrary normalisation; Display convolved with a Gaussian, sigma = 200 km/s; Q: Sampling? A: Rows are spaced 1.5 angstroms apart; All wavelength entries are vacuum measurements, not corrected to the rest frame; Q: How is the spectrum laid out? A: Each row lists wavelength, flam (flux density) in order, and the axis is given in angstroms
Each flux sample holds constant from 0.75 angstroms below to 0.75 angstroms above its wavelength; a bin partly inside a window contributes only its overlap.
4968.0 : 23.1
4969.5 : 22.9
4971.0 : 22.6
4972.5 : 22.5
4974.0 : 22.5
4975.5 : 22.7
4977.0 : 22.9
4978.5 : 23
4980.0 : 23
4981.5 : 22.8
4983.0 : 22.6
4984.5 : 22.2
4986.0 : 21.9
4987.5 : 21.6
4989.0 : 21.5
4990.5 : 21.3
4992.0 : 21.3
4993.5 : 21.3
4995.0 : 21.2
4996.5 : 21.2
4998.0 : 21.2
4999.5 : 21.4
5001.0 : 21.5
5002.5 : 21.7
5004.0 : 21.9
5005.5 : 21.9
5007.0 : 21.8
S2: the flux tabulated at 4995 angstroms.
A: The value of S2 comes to 21.2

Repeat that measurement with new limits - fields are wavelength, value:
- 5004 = 21.9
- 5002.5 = 21.7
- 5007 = 21.8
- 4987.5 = 21.6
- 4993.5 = 21.3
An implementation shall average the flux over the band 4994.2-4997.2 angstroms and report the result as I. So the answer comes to 21.2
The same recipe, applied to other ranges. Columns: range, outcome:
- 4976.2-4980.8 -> 23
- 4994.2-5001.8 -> 21.3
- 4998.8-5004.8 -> 21.6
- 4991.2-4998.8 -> 21.2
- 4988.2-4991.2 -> 21.4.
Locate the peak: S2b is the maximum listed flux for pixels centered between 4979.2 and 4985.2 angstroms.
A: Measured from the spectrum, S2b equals 23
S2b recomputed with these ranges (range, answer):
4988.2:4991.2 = 21.5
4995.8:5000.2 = 21.4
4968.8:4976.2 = 22.9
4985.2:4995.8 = 21.9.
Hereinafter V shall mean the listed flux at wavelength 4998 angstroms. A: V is 21.2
